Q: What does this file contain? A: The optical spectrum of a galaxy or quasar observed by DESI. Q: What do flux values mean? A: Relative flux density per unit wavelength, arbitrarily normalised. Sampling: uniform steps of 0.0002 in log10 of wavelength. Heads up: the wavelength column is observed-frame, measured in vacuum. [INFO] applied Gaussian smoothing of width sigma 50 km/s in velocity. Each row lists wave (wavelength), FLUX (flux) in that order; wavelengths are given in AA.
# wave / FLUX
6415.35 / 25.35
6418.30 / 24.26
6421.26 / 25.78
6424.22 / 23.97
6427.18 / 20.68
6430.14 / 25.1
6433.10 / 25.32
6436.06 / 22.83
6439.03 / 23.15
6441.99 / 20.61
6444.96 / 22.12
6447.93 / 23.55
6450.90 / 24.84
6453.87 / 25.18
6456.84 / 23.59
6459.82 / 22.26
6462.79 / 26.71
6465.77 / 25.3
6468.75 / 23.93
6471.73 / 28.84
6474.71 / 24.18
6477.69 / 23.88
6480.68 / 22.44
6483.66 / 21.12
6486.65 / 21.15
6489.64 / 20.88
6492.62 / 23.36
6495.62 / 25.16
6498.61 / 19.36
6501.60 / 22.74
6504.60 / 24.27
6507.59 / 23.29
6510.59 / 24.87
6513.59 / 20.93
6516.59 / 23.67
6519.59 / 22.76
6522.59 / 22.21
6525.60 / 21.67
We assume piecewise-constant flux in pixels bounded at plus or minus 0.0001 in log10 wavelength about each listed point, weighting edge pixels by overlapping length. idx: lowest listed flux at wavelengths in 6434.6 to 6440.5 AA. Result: 22.83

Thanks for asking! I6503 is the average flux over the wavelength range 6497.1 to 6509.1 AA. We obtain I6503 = 22.4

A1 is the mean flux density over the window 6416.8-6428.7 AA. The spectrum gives 23.7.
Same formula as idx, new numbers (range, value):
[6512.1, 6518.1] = 20.93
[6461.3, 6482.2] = 22.44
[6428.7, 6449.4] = 20.61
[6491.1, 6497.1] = 23.36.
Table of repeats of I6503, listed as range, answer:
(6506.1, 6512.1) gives 24.1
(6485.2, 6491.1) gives 21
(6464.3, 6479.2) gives 25.2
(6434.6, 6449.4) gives 22.4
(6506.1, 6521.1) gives 23.1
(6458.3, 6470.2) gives 24.5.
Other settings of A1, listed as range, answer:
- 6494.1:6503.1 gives 22.4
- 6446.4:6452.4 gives 24.2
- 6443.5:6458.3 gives 23.9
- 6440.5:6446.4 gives 21.4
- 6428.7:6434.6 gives 25.2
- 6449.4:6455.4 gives 25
